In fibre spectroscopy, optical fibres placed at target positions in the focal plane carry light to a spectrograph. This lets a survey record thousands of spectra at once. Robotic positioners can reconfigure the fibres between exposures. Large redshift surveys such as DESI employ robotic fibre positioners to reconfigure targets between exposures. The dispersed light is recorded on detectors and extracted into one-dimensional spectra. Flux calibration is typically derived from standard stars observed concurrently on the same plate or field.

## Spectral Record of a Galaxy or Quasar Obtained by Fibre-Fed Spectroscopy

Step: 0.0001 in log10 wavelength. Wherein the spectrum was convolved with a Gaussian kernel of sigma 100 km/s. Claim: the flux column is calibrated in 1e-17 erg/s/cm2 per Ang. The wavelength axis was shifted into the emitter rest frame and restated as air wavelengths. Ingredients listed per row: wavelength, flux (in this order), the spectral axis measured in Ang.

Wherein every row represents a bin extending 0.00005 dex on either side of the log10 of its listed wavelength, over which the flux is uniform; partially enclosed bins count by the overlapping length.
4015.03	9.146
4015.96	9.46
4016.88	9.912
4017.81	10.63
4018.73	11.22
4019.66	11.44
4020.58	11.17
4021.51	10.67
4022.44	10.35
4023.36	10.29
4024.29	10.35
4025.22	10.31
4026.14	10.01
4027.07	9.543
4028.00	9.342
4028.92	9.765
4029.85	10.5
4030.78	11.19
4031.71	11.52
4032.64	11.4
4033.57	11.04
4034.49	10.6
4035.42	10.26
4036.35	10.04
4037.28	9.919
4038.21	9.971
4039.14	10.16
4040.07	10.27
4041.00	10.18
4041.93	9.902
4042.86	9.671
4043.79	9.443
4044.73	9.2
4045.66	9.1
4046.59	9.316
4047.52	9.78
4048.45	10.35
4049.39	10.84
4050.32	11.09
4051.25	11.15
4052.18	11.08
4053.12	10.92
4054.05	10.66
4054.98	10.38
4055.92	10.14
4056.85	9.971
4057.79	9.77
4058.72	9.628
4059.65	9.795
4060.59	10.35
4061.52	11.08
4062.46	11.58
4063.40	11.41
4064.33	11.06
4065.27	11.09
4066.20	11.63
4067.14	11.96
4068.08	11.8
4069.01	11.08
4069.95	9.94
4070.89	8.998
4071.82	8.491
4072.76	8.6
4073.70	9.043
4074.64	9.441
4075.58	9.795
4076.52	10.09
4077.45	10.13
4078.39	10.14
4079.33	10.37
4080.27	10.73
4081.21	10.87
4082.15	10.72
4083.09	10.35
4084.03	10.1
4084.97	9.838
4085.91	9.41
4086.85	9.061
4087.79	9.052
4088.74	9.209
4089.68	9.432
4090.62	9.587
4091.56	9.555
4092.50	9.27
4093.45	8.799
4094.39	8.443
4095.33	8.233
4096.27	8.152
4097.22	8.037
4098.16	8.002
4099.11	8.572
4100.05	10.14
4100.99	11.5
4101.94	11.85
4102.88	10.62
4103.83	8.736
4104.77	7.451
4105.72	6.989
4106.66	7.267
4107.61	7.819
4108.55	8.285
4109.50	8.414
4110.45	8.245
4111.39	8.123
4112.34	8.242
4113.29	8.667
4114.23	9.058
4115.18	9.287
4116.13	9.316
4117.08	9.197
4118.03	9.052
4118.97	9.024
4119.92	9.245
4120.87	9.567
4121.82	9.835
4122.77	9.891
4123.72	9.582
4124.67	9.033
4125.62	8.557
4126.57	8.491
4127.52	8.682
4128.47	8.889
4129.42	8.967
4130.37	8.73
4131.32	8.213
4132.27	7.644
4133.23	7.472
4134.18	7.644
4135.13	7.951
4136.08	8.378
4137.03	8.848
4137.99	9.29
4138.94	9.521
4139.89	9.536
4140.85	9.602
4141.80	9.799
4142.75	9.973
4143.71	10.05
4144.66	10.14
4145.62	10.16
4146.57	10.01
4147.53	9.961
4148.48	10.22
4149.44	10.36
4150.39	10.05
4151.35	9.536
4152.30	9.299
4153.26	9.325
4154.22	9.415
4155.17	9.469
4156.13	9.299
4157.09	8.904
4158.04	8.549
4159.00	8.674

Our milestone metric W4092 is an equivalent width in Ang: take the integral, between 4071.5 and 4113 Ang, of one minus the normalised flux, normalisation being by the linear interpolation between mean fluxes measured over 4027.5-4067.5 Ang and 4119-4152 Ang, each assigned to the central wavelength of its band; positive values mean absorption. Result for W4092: 2.6 Ang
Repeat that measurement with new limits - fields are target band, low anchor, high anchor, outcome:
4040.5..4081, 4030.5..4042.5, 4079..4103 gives -0.7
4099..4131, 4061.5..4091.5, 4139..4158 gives 3.0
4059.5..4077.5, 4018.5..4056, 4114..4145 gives -0.9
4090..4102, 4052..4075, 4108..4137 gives 0.4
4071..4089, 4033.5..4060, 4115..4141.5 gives -0.2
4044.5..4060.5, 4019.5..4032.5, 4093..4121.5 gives -0.5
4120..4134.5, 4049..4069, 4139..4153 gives 1.9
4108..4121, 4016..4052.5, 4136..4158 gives 1.3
